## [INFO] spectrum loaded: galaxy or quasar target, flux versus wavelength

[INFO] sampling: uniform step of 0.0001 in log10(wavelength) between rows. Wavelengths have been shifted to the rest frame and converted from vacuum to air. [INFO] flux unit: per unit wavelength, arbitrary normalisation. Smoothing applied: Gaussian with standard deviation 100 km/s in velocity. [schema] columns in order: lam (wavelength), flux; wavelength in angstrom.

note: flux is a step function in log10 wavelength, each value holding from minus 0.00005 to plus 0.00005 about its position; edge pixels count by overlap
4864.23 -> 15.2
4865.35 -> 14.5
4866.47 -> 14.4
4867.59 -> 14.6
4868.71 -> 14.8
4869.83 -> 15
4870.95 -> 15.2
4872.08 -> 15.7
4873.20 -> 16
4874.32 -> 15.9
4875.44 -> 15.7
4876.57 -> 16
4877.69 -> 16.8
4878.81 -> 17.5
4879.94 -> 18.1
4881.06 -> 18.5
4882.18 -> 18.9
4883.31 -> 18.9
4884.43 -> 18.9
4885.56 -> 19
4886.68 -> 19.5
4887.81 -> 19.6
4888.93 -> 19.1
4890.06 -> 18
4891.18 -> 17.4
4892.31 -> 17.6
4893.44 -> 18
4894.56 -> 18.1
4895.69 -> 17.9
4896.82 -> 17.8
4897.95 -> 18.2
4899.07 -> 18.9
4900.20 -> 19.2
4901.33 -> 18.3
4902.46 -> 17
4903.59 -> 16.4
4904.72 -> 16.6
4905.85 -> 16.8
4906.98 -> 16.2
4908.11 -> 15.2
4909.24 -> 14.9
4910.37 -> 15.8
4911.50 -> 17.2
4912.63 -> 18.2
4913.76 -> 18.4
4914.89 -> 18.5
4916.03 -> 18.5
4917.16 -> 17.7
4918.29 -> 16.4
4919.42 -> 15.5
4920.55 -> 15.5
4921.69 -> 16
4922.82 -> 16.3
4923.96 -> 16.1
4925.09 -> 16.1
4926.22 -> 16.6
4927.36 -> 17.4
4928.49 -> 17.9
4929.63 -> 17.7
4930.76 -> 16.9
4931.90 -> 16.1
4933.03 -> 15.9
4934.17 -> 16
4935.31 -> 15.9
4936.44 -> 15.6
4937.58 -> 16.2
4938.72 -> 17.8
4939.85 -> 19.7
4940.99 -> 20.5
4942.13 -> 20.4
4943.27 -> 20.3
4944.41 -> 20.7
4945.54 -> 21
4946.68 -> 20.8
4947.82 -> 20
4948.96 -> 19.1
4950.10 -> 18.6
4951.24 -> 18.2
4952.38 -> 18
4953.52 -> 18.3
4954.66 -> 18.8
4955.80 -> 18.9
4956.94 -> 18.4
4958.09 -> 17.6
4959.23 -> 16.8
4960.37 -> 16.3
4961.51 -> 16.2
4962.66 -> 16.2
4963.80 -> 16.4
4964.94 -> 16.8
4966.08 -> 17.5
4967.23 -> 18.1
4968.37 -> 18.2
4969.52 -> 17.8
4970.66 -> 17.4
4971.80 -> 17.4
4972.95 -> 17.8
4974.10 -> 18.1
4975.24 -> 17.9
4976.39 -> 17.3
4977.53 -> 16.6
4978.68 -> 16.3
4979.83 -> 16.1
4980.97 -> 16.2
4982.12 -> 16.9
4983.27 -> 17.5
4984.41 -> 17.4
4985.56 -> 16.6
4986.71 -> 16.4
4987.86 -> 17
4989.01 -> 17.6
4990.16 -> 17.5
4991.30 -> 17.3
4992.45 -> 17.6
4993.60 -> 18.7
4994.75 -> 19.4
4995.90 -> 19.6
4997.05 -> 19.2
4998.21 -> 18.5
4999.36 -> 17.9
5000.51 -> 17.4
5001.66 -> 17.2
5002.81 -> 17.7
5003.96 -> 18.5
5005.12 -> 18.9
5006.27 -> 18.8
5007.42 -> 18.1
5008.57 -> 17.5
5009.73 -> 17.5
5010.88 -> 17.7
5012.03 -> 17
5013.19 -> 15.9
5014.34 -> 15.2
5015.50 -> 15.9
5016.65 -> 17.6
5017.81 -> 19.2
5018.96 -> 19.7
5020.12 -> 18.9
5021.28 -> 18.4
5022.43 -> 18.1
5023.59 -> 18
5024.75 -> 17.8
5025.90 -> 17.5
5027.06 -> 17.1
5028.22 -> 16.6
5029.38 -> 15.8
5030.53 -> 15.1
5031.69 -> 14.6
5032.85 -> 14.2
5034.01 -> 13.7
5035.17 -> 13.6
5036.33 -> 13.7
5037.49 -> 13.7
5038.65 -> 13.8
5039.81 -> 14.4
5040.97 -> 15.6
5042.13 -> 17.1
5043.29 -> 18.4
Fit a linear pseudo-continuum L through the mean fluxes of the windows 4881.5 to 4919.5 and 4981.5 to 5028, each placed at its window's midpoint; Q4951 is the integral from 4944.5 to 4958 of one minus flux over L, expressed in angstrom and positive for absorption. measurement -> -1.0 angstrom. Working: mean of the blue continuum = 17.8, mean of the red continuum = 17.8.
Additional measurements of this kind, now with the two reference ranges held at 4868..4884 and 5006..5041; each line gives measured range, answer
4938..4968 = -3.53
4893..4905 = -0.91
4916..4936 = 0.07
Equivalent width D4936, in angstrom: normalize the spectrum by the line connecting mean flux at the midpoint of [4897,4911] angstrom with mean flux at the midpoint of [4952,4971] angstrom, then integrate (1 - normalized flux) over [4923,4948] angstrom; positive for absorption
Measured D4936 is -0.9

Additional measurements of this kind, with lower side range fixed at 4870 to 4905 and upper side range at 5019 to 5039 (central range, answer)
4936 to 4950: -1.9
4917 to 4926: 0.6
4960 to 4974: -0.4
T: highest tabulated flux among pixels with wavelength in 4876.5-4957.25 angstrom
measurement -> 21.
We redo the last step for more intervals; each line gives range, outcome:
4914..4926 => 18.5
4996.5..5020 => 19.7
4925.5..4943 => 20.5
